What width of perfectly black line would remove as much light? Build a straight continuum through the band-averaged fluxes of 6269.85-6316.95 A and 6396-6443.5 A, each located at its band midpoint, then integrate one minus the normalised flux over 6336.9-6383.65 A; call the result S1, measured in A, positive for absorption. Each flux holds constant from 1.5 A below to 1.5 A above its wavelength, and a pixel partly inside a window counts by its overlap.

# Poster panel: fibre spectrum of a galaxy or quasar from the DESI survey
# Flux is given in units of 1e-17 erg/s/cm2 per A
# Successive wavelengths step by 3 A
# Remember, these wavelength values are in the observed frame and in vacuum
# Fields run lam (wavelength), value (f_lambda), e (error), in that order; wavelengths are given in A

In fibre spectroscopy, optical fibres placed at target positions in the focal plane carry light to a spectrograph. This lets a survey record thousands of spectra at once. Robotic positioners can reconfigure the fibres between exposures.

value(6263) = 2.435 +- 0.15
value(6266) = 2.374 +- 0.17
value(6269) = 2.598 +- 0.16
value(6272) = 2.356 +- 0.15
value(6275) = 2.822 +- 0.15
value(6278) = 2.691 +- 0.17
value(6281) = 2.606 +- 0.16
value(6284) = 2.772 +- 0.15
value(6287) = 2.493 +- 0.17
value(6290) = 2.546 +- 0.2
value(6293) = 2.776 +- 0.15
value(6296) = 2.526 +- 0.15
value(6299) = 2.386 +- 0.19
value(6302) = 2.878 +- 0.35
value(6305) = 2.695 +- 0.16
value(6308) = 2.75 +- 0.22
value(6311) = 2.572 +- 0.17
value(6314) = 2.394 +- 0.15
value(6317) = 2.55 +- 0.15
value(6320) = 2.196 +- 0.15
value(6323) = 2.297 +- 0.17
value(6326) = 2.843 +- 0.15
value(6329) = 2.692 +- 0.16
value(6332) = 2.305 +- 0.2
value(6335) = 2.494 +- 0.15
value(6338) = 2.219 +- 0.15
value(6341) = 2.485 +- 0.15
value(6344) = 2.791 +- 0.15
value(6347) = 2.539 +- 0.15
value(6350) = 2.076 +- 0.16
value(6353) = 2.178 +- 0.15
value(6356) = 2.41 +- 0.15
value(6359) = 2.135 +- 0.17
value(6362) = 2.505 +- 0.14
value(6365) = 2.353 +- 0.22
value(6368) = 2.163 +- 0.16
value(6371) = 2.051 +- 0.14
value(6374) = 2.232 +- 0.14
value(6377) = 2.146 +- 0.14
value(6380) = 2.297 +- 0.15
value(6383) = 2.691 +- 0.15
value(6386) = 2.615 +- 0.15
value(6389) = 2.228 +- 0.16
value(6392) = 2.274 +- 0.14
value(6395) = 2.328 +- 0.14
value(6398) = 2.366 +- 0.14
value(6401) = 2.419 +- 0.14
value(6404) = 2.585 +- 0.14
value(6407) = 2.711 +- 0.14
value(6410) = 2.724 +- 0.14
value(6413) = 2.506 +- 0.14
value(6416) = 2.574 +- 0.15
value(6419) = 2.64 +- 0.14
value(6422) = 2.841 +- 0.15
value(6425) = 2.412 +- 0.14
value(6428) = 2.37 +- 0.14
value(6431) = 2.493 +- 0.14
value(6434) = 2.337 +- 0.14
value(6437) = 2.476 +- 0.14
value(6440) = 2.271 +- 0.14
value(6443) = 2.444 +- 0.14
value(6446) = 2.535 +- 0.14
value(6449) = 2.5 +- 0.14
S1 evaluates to 4.31 A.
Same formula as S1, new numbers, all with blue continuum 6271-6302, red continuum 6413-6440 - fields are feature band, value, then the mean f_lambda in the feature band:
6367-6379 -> 1.8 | 2.15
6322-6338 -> 0.5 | 2.5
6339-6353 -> 0.7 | 2.43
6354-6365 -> 0.9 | 2.34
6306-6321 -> 0.5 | 2.51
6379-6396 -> 0.8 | 2.41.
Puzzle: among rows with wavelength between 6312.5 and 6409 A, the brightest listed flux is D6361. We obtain 2.843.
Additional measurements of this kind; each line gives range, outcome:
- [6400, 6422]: 2.841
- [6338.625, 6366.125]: 2.791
